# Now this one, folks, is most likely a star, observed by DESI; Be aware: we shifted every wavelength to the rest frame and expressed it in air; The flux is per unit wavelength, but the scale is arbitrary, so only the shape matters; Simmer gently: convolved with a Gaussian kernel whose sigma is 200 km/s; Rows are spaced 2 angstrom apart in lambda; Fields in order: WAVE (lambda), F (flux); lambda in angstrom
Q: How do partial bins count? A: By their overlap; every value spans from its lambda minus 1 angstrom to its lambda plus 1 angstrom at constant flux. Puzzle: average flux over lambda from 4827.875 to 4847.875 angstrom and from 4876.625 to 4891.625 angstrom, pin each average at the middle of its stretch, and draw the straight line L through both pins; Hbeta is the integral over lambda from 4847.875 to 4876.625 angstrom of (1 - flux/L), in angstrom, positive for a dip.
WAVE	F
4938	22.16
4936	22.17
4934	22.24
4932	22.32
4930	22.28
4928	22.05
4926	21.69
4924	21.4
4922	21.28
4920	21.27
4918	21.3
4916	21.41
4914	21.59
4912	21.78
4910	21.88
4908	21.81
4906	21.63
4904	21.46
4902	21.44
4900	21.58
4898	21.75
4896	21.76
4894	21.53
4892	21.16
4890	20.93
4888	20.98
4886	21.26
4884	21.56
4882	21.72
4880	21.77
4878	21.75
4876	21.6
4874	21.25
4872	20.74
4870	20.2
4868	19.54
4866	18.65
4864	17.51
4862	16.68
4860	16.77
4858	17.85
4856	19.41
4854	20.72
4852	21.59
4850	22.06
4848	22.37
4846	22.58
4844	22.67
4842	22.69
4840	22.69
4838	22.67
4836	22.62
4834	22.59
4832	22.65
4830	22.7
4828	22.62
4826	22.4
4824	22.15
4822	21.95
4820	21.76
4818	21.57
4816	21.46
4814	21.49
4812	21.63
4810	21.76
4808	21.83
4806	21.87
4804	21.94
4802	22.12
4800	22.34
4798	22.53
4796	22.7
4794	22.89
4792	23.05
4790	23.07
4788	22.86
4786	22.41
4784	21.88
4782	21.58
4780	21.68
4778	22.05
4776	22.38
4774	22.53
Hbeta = 3.0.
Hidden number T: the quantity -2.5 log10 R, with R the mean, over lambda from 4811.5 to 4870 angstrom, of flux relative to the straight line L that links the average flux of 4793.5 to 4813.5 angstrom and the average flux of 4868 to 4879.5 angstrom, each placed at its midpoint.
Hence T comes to 0.02 mag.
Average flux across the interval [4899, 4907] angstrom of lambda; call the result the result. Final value 21.5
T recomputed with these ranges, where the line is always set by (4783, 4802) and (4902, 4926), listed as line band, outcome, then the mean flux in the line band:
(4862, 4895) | 0.06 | 20.6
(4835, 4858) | 0.02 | 21.8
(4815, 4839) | 0.00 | 22.3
